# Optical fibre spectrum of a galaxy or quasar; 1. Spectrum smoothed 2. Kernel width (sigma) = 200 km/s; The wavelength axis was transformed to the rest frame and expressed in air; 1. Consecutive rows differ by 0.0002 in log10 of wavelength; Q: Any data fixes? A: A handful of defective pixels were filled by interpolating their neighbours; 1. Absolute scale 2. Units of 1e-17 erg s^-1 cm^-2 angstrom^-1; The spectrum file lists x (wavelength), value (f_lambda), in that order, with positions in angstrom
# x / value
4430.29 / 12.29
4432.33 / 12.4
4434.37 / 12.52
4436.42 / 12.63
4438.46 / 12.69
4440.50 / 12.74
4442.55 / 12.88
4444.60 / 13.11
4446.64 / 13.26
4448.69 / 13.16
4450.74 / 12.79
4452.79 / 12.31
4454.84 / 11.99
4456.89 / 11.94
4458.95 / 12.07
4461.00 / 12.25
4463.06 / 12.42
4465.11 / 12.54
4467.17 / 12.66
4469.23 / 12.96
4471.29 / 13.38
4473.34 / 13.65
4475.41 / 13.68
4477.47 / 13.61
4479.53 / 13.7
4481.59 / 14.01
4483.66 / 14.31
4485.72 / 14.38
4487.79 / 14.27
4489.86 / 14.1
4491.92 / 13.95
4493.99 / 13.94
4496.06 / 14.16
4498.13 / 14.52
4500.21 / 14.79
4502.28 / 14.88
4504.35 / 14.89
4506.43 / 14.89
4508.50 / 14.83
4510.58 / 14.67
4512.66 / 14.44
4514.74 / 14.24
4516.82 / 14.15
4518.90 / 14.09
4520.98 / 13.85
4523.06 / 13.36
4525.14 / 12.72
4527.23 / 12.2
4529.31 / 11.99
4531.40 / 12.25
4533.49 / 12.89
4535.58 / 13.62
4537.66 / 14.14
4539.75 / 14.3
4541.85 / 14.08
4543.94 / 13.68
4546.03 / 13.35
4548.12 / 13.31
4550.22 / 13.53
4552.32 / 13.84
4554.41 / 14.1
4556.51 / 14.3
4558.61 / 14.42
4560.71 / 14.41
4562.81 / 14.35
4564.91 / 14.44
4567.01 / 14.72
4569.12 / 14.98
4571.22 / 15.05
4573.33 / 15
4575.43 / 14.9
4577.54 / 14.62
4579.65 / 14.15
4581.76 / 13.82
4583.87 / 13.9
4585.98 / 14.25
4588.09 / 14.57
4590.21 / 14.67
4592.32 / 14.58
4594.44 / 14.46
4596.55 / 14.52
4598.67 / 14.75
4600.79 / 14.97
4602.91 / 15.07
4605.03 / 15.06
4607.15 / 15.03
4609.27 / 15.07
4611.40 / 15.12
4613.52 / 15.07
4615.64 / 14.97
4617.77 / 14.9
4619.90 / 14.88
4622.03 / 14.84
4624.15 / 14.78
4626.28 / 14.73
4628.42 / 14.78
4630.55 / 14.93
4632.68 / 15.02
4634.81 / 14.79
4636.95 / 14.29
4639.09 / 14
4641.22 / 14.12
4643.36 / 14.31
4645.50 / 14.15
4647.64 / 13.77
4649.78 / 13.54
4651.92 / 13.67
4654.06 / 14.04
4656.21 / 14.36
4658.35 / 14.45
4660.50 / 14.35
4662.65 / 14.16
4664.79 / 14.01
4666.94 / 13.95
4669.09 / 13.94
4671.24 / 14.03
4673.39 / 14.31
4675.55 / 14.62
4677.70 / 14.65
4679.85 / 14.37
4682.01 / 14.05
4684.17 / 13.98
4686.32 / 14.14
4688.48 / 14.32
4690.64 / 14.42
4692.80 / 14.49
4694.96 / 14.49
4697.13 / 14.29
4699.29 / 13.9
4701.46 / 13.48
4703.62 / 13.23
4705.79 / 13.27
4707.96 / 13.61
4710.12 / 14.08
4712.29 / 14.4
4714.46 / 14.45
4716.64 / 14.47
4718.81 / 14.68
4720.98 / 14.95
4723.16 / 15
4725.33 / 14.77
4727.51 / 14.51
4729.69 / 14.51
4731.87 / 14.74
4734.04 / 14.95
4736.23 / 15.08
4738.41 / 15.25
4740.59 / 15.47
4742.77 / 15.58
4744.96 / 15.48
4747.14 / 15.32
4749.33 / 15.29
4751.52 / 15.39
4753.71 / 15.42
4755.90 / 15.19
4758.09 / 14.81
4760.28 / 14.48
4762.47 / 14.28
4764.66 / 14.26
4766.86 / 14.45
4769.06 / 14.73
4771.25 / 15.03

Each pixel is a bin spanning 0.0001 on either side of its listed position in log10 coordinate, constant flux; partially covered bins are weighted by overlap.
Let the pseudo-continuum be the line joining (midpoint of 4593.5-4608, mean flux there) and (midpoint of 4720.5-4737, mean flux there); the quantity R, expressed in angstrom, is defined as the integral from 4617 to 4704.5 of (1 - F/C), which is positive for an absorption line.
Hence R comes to 3.19 angstrom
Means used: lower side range 14.8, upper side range 14.8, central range 14.3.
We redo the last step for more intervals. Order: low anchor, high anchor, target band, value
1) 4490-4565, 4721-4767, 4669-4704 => 1.2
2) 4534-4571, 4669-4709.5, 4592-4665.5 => -2.4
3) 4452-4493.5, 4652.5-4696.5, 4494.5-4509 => -1.4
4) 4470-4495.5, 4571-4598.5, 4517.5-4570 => 2.0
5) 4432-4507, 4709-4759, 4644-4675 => 0.9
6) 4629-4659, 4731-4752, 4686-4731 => 2.0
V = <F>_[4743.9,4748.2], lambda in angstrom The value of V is 15.4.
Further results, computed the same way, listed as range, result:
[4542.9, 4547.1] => 13.5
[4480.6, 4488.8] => 14.2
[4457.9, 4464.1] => 12.2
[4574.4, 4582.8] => 14.4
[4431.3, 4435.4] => 12.4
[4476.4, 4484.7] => 13.9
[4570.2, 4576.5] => 15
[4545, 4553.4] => 13.5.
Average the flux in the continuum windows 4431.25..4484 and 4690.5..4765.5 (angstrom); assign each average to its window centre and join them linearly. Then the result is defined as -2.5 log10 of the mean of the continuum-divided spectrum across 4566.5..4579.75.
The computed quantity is -0.09 mag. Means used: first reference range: 12.9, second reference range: 14.6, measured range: 14.8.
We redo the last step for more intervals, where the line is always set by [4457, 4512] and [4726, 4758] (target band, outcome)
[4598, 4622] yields -0.039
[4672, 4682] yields 0.028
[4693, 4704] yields 0.071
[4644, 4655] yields 0.061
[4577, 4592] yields 0.003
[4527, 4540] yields 0.081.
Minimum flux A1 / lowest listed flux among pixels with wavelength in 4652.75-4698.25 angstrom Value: 13.94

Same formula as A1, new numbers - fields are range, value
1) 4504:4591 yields 11.99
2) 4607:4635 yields 14.73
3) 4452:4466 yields 11.94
